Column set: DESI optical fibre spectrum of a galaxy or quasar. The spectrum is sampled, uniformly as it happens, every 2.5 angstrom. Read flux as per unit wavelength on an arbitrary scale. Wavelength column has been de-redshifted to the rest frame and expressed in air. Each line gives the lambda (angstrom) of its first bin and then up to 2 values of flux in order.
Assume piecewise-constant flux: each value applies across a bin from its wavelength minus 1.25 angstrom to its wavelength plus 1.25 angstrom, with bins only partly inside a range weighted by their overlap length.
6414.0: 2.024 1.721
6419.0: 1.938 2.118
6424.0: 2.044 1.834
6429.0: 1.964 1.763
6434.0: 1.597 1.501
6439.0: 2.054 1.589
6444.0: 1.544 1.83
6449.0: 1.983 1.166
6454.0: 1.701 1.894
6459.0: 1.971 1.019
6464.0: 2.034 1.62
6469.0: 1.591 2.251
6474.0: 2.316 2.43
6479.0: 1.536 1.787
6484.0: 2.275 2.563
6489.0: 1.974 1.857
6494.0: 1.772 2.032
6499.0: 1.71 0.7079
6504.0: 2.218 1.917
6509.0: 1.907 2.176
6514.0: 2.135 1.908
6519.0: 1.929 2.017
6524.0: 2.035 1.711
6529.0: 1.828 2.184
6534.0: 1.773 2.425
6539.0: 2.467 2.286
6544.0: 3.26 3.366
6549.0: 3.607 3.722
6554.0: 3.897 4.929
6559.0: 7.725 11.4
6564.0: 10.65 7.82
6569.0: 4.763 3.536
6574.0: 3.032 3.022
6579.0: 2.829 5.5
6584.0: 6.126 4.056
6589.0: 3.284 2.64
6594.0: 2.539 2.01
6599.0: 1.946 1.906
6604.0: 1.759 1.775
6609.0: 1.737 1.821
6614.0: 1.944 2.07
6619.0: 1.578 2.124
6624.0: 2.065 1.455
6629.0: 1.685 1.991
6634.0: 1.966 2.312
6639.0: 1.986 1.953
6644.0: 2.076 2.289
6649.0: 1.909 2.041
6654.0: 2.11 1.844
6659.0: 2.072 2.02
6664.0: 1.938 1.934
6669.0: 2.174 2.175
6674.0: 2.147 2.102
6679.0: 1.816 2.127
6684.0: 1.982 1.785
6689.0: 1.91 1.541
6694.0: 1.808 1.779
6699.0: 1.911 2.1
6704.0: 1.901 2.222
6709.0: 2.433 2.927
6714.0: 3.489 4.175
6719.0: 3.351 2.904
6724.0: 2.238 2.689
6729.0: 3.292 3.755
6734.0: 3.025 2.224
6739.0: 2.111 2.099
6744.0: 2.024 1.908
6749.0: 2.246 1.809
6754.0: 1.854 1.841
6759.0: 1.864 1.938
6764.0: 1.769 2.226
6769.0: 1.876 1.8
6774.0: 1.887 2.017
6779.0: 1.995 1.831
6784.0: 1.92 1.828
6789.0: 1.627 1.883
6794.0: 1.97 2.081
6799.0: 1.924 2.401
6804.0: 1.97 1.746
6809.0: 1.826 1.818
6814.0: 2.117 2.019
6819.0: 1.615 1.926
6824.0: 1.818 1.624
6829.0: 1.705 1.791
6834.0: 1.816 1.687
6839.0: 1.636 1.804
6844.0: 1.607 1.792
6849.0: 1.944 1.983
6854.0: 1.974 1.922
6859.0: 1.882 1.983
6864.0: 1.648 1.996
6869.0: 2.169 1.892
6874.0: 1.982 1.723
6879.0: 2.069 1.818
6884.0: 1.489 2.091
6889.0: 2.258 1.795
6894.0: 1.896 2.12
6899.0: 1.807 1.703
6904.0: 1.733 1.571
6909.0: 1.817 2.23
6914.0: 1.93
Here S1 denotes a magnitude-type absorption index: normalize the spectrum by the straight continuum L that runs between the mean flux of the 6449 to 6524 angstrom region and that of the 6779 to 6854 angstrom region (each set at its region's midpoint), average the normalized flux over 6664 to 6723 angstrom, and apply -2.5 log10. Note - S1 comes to -0.22 mag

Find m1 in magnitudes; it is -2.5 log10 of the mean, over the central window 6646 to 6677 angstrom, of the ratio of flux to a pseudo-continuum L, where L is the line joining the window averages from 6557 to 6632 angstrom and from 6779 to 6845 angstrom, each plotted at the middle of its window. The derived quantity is 0.43 mag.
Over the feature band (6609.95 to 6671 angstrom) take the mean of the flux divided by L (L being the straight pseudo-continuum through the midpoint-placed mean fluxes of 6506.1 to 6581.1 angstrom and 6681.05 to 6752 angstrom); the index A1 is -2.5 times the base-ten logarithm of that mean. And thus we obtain 0.44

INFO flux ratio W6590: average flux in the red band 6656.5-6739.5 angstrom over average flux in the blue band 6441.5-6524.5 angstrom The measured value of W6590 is 1.3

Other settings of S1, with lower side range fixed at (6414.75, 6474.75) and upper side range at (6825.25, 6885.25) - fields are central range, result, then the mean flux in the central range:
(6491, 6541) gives -0.084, 1.94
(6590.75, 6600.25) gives -0.246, 2.26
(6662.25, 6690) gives -0.111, 2.01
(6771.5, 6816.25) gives -0.061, 1.93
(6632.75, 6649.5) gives -0.150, 2.08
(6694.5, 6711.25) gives -0.157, 2.1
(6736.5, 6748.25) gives -0.137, 2.06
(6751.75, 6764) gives -0.022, 1.86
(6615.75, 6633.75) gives -0.026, 1.85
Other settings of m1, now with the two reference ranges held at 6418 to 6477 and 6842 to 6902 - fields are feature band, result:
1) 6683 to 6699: 0.033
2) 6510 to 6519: -0.124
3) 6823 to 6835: 0.085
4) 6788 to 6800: -0.011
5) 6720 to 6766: -0.230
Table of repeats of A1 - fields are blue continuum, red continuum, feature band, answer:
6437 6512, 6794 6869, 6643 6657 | -0.11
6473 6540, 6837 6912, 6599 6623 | 0.05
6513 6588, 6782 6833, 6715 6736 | -0.23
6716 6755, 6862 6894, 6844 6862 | 0.07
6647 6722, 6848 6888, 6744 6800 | 0.08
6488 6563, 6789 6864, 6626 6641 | 0.28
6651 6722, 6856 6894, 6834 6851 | 0.12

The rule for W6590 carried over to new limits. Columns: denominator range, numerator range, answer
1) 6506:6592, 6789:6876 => 0.50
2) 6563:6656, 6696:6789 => 0.81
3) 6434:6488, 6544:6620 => 2.12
